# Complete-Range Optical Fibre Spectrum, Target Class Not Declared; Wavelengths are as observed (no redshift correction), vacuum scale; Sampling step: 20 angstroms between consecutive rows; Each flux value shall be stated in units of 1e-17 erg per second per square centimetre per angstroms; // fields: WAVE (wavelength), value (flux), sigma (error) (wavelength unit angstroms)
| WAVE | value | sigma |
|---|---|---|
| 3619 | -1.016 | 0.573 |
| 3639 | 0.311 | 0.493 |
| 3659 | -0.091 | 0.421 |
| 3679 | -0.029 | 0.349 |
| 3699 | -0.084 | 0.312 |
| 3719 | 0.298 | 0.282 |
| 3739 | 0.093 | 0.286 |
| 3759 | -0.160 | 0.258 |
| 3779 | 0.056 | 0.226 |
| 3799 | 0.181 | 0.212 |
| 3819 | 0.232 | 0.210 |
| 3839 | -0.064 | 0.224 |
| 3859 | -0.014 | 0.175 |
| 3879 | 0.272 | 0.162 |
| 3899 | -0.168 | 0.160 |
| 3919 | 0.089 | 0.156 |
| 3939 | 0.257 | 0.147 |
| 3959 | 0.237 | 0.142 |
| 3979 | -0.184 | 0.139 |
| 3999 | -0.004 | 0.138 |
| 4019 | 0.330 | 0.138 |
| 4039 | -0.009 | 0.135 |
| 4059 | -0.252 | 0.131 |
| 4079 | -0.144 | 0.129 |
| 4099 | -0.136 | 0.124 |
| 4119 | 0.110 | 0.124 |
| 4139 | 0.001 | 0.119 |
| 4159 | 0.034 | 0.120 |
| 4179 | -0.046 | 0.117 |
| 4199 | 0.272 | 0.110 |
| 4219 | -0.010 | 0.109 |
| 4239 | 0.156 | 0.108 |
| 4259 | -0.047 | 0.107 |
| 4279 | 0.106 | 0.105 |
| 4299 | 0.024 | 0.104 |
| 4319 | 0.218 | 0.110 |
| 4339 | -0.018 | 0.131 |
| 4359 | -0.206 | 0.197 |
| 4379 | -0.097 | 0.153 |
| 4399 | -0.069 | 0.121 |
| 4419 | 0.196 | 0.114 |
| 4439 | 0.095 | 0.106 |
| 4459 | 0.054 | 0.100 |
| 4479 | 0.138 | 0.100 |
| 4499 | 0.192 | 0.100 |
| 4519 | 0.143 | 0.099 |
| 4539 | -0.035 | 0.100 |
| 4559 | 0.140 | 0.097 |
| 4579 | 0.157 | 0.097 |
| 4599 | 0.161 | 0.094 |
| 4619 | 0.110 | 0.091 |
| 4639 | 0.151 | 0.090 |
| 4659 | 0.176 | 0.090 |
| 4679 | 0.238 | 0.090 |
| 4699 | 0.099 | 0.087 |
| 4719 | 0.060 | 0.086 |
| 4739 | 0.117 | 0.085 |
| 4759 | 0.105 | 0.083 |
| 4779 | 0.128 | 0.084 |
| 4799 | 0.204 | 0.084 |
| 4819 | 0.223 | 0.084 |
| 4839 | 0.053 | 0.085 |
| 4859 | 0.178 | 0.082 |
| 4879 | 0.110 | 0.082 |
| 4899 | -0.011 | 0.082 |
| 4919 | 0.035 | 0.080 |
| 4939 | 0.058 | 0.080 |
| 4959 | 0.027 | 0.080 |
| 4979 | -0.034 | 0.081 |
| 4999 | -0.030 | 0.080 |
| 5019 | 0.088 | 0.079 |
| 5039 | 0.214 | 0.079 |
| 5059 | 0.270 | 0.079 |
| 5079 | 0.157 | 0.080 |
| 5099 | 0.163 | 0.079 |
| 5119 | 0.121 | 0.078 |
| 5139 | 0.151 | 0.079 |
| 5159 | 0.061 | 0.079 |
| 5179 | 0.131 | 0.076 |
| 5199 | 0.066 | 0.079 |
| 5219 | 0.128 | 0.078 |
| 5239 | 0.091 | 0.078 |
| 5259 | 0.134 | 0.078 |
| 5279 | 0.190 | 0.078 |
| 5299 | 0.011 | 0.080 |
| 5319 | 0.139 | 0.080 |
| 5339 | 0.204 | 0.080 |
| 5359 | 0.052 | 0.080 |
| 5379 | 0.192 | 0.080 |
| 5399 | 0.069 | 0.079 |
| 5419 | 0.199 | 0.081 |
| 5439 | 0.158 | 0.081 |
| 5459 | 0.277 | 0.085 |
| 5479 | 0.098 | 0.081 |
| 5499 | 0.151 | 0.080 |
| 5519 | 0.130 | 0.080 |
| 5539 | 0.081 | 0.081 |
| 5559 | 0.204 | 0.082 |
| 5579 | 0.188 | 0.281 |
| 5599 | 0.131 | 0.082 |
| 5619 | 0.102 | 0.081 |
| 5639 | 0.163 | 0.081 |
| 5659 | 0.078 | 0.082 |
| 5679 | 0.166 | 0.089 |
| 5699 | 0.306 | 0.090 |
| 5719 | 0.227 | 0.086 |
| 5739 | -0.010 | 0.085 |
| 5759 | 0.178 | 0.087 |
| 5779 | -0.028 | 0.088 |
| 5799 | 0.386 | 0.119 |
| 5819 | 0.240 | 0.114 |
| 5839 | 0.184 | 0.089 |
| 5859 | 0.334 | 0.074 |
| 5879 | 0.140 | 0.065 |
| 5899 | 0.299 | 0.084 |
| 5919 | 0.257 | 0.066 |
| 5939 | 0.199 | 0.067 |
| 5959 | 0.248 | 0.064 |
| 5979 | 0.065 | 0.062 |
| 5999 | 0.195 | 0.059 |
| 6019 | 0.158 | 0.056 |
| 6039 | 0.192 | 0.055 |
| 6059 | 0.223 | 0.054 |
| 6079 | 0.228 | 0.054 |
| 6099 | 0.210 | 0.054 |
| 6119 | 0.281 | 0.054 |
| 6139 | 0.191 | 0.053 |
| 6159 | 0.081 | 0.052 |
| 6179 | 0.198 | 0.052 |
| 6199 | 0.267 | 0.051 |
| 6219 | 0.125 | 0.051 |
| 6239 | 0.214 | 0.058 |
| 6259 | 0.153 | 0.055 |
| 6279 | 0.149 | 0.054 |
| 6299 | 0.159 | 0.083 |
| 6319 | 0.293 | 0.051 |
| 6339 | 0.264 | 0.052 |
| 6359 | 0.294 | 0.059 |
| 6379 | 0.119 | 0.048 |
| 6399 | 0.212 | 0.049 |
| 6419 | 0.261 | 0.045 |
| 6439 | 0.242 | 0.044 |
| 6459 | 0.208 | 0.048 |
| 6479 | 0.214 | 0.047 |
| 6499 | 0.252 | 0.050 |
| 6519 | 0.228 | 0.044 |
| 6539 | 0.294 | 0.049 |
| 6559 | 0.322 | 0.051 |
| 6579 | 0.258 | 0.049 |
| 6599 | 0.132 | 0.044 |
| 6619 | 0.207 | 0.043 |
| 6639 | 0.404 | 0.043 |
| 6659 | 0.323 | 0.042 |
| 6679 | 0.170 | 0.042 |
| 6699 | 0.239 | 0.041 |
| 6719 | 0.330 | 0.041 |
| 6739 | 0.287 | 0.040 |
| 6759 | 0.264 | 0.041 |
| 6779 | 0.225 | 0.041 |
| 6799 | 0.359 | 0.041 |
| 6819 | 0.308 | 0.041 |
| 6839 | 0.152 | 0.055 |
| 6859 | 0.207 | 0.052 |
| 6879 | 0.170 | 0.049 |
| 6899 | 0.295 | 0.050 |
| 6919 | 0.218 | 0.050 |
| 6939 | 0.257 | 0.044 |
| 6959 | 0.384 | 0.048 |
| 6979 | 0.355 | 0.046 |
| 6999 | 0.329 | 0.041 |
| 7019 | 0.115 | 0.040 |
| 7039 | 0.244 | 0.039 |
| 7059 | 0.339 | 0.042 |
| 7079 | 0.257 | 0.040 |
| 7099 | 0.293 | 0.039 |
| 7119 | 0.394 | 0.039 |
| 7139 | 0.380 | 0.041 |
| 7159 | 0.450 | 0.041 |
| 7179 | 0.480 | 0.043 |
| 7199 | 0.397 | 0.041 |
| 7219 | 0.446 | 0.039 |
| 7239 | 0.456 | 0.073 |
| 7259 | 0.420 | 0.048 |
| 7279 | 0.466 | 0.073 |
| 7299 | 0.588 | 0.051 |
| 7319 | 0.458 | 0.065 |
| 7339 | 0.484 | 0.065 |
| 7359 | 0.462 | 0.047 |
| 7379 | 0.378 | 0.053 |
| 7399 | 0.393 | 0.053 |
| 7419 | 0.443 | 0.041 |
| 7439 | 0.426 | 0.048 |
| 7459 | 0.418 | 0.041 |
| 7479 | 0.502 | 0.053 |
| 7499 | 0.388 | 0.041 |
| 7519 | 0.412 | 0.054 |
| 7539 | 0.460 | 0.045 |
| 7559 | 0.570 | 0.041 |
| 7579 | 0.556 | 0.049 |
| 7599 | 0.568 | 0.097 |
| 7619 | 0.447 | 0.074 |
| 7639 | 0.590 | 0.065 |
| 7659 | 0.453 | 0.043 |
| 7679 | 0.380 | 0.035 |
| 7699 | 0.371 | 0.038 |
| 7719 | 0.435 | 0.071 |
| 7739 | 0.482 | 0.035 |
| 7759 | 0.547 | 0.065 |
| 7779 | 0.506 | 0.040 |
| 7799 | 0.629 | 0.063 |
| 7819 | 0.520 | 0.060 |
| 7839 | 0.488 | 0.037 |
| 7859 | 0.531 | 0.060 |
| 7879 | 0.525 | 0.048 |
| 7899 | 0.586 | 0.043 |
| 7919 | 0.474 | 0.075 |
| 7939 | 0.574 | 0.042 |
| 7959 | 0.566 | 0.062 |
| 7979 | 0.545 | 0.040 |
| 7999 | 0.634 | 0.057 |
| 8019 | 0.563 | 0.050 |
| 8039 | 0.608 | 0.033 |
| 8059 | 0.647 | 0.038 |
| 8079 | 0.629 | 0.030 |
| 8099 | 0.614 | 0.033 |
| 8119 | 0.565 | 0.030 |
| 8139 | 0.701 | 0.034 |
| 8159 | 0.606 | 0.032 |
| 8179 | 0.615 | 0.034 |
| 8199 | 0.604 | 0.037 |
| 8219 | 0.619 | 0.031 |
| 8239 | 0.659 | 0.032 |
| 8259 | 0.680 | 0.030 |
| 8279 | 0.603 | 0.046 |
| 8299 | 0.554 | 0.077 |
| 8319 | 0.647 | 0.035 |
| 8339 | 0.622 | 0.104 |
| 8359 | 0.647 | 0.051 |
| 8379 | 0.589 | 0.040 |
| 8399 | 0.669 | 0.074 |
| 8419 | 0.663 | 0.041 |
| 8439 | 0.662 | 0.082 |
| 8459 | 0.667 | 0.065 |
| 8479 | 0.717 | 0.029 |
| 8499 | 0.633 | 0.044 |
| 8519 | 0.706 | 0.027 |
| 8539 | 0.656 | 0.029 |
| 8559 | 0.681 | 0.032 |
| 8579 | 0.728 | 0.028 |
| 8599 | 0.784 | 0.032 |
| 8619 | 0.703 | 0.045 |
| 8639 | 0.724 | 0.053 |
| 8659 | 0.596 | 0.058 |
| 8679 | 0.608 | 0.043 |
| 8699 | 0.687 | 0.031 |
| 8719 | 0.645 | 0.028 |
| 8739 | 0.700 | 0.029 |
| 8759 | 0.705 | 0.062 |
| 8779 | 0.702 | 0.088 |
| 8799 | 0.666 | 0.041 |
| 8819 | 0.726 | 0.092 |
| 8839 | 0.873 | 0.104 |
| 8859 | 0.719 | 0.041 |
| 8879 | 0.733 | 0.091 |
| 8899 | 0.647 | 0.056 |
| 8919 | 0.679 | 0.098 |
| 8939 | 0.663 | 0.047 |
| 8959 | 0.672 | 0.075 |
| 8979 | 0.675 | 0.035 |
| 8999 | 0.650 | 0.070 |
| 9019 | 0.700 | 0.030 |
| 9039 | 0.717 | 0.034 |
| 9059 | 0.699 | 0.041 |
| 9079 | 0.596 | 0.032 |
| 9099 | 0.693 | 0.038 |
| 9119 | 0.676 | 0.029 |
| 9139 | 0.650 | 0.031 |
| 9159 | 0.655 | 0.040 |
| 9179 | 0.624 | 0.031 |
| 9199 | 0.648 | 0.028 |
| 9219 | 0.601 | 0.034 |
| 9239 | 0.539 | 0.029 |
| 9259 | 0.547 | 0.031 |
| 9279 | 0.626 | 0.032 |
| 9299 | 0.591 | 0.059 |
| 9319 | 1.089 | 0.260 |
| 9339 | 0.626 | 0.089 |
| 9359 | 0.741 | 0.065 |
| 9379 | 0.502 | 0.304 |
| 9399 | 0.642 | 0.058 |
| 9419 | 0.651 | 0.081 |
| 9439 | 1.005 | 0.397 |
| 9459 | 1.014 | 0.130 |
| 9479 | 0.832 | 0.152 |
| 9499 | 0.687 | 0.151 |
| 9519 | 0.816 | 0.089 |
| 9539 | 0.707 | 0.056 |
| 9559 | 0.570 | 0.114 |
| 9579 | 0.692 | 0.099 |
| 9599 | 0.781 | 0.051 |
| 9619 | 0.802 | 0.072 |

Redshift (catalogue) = 0.79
